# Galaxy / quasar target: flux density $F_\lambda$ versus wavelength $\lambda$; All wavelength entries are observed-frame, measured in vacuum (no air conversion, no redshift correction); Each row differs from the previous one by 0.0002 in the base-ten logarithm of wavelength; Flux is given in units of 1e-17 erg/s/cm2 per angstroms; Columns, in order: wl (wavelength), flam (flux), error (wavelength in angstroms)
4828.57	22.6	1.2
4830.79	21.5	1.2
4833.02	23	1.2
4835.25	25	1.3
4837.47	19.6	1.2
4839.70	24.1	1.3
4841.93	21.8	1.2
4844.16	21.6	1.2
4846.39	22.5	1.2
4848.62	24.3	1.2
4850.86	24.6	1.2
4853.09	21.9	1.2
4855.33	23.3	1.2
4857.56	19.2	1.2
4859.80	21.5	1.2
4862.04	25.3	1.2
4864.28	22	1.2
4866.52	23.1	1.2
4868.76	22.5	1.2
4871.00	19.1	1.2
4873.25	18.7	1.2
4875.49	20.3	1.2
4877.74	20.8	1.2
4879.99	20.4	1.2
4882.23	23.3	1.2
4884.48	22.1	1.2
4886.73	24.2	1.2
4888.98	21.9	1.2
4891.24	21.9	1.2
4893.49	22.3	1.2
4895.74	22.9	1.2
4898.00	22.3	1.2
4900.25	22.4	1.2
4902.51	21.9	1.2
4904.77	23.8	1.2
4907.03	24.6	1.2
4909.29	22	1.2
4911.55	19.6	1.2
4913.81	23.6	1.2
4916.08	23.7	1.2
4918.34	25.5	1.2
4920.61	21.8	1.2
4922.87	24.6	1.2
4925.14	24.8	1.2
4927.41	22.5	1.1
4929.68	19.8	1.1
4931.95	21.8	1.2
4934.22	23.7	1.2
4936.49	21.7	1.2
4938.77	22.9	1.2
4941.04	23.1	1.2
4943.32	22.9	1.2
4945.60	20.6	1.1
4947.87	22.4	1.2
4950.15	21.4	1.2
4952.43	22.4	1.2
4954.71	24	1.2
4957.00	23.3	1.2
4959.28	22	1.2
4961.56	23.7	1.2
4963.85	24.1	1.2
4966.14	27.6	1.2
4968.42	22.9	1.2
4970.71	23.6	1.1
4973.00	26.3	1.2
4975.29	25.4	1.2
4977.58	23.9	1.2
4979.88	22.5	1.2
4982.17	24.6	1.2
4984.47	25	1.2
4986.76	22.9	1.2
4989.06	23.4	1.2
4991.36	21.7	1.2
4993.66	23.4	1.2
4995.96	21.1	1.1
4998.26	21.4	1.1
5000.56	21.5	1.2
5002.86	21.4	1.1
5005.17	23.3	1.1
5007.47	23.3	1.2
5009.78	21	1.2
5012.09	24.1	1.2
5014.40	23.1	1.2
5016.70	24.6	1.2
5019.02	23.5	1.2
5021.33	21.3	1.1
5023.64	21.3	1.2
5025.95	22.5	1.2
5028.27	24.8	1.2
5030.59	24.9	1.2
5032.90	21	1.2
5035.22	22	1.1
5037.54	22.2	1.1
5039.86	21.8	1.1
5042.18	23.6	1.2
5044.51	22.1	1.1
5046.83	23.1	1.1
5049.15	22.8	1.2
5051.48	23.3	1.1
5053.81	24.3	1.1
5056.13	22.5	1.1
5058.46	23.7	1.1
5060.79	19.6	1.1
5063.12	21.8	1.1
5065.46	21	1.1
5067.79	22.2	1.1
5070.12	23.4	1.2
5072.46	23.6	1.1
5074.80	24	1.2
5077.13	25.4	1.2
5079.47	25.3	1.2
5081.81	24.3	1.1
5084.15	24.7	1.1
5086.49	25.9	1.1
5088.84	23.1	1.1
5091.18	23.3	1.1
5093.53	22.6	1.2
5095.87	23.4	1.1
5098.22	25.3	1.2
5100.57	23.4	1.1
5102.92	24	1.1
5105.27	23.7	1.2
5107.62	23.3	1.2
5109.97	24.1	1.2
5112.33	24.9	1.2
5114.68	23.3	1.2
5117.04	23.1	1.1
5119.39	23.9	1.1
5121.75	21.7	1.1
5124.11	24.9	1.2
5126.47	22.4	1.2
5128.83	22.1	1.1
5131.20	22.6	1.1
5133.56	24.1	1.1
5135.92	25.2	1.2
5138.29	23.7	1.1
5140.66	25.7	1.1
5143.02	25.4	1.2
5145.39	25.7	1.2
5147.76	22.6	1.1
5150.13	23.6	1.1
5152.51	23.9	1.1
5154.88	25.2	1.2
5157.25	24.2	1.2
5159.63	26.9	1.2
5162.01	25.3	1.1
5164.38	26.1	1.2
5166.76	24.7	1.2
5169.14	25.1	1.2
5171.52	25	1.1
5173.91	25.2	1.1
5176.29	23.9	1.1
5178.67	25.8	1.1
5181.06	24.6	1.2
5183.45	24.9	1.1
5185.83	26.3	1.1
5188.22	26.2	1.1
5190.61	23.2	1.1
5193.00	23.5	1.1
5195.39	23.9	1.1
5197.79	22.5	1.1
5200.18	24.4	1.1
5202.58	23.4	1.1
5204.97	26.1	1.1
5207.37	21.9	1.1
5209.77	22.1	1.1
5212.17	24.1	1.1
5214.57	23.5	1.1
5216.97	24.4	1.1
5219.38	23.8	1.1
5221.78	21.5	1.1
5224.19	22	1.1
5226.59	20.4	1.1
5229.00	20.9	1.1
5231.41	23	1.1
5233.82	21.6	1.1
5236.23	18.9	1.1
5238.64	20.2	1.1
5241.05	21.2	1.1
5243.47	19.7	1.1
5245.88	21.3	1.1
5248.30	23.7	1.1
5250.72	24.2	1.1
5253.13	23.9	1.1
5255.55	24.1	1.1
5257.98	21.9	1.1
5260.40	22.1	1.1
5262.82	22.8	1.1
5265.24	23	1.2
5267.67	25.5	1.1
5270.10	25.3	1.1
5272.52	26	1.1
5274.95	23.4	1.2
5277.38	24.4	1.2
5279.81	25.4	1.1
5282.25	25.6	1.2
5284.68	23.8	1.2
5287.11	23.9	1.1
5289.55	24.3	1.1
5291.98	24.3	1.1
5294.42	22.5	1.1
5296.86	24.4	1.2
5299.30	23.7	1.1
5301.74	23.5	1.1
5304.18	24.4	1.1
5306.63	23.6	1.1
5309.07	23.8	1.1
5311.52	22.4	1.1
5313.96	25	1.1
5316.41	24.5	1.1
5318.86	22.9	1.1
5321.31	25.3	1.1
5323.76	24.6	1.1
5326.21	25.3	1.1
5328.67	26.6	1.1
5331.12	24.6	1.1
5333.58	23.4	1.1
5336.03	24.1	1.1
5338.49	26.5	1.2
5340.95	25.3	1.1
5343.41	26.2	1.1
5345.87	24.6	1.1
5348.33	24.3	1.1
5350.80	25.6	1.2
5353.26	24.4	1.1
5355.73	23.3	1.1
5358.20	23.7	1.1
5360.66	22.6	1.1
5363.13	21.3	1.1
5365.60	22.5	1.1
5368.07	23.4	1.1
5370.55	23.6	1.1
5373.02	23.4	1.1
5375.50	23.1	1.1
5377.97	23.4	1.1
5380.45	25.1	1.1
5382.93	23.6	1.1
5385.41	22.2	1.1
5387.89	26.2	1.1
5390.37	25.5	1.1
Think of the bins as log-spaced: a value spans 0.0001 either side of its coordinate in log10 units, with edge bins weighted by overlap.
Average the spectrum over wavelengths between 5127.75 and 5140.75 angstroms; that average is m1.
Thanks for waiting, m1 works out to 23.8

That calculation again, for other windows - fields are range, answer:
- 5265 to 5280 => 24.8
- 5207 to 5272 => 22.5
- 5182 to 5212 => 24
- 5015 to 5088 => 23.1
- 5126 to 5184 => 24.6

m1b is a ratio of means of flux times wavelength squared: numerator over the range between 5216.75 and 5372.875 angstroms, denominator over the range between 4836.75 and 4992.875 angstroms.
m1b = 1.20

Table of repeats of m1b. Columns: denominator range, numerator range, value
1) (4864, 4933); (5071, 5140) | 1.16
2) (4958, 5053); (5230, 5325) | 1.13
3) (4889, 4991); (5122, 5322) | 1.15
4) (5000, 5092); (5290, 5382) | 1.17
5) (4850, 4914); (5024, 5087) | 1.12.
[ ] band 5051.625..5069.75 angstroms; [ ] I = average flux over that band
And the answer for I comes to 22.3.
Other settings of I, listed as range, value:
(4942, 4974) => 23.4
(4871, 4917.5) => 22.1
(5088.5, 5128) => 23.6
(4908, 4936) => 22.8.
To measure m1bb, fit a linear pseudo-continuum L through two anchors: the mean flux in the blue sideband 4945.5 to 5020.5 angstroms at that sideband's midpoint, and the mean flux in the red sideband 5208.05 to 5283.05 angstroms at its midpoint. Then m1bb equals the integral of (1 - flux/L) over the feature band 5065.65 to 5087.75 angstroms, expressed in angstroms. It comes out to -1.0 angstroms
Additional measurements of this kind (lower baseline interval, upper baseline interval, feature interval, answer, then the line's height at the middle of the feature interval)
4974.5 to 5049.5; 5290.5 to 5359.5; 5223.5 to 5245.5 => 2.8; 23.9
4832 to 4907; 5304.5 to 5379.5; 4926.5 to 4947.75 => 0.4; 22.5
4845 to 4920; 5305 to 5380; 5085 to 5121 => -0.9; 23.2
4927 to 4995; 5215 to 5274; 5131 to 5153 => -1.5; 22.8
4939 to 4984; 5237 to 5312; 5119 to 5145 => -0.4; 23.5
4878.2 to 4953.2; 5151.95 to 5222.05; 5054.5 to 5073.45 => 1.1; 23.6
